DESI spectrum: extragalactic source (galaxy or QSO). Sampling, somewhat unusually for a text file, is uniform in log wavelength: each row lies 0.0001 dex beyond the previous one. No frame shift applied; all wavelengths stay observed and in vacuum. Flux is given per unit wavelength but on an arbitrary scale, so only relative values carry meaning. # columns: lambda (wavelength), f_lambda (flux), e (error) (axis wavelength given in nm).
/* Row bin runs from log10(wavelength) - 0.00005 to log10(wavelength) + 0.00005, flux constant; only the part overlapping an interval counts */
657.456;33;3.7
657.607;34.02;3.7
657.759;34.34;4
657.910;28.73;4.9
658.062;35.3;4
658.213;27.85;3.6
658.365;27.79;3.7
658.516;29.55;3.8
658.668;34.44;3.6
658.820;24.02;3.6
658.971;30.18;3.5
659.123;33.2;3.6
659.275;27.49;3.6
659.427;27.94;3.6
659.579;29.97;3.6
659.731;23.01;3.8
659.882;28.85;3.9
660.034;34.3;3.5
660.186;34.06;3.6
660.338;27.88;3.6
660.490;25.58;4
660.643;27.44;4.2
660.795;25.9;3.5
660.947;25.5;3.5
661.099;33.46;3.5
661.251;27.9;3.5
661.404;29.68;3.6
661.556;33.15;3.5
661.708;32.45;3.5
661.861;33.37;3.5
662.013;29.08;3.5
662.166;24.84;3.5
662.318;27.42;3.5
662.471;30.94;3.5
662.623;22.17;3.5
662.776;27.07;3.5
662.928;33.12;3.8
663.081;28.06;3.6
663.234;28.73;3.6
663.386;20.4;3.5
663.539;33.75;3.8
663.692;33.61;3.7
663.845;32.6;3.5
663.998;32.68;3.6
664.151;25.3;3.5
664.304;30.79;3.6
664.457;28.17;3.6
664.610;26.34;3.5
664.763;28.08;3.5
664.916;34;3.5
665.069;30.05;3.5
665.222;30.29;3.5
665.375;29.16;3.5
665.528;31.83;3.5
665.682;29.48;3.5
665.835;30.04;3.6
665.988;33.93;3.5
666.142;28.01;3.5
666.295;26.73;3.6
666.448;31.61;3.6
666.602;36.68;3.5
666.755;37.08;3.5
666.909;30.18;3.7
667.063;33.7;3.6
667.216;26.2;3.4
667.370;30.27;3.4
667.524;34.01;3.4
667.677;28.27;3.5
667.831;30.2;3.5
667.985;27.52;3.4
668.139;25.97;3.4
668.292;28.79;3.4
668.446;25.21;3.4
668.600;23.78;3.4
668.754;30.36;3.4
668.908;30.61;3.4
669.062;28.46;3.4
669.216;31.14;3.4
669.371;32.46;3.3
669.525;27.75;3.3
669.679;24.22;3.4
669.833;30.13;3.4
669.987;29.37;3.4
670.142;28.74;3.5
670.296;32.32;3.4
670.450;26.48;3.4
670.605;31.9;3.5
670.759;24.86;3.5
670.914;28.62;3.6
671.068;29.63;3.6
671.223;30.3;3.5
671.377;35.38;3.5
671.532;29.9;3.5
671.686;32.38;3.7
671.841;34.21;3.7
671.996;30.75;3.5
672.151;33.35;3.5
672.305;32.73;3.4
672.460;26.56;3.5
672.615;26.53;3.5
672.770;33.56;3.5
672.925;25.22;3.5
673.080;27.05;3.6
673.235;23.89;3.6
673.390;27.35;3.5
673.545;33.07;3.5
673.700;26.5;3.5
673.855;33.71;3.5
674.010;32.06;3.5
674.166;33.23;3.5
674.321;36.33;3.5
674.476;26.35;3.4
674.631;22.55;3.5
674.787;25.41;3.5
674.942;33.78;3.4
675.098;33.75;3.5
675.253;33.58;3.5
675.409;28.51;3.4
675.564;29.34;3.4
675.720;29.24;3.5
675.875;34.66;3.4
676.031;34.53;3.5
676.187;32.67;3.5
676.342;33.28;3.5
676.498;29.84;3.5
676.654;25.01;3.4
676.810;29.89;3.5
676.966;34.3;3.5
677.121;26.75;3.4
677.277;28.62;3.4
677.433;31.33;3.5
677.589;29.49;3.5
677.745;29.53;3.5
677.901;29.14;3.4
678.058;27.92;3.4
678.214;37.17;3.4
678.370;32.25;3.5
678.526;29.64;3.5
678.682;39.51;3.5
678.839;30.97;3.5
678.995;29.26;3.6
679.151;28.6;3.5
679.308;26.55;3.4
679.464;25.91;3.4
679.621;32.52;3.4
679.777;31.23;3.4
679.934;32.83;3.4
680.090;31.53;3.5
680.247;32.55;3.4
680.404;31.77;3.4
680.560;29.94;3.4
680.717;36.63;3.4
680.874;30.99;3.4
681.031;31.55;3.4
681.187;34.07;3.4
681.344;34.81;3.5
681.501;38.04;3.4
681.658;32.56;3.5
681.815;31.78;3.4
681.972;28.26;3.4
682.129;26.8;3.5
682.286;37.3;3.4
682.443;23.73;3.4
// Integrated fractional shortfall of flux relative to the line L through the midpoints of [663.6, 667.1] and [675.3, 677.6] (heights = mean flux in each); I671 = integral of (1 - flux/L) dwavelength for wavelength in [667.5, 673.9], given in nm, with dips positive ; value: 0.295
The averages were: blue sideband 30.9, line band 29.3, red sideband 30.6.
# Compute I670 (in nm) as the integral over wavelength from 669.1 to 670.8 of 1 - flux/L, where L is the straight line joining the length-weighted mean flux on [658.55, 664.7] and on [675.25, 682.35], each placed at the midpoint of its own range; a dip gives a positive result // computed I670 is 0.061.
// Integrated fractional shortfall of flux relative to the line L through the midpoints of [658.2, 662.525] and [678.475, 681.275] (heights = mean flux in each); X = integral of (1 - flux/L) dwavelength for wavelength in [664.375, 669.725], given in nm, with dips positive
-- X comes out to 0.04 nm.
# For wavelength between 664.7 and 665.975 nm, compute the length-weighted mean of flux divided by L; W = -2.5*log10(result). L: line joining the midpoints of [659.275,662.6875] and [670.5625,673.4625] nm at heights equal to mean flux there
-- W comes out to -0.051 mag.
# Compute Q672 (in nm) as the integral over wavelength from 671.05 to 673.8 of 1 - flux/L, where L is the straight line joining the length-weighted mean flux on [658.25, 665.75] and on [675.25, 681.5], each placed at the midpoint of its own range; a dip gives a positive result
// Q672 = 0.05 nm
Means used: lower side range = 29.3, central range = 29.9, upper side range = 31.3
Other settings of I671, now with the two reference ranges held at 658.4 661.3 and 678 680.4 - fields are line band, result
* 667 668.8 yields 0.08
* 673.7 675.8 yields 0.02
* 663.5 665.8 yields -0.06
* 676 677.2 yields 0.01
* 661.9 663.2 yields 0.06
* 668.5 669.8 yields 0.06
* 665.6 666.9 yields -0.08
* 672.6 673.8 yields 0.10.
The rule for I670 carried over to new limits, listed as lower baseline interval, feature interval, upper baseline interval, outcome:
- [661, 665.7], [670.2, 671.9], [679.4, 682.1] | 0.01 nm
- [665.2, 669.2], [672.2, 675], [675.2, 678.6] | 0.11 nm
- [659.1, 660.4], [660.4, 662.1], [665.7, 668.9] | 0.01 nm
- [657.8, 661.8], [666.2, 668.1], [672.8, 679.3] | -0.06 nm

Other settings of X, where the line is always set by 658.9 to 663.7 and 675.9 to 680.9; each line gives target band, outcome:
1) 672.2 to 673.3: 0.08 nm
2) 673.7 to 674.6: -0.02 nm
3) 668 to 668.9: 0.08 nm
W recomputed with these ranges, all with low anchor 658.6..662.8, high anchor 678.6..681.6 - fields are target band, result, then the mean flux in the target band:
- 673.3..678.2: 0.032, 30.4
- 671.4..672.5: -0.035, 31.8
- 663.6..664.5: -0.041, 30.6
